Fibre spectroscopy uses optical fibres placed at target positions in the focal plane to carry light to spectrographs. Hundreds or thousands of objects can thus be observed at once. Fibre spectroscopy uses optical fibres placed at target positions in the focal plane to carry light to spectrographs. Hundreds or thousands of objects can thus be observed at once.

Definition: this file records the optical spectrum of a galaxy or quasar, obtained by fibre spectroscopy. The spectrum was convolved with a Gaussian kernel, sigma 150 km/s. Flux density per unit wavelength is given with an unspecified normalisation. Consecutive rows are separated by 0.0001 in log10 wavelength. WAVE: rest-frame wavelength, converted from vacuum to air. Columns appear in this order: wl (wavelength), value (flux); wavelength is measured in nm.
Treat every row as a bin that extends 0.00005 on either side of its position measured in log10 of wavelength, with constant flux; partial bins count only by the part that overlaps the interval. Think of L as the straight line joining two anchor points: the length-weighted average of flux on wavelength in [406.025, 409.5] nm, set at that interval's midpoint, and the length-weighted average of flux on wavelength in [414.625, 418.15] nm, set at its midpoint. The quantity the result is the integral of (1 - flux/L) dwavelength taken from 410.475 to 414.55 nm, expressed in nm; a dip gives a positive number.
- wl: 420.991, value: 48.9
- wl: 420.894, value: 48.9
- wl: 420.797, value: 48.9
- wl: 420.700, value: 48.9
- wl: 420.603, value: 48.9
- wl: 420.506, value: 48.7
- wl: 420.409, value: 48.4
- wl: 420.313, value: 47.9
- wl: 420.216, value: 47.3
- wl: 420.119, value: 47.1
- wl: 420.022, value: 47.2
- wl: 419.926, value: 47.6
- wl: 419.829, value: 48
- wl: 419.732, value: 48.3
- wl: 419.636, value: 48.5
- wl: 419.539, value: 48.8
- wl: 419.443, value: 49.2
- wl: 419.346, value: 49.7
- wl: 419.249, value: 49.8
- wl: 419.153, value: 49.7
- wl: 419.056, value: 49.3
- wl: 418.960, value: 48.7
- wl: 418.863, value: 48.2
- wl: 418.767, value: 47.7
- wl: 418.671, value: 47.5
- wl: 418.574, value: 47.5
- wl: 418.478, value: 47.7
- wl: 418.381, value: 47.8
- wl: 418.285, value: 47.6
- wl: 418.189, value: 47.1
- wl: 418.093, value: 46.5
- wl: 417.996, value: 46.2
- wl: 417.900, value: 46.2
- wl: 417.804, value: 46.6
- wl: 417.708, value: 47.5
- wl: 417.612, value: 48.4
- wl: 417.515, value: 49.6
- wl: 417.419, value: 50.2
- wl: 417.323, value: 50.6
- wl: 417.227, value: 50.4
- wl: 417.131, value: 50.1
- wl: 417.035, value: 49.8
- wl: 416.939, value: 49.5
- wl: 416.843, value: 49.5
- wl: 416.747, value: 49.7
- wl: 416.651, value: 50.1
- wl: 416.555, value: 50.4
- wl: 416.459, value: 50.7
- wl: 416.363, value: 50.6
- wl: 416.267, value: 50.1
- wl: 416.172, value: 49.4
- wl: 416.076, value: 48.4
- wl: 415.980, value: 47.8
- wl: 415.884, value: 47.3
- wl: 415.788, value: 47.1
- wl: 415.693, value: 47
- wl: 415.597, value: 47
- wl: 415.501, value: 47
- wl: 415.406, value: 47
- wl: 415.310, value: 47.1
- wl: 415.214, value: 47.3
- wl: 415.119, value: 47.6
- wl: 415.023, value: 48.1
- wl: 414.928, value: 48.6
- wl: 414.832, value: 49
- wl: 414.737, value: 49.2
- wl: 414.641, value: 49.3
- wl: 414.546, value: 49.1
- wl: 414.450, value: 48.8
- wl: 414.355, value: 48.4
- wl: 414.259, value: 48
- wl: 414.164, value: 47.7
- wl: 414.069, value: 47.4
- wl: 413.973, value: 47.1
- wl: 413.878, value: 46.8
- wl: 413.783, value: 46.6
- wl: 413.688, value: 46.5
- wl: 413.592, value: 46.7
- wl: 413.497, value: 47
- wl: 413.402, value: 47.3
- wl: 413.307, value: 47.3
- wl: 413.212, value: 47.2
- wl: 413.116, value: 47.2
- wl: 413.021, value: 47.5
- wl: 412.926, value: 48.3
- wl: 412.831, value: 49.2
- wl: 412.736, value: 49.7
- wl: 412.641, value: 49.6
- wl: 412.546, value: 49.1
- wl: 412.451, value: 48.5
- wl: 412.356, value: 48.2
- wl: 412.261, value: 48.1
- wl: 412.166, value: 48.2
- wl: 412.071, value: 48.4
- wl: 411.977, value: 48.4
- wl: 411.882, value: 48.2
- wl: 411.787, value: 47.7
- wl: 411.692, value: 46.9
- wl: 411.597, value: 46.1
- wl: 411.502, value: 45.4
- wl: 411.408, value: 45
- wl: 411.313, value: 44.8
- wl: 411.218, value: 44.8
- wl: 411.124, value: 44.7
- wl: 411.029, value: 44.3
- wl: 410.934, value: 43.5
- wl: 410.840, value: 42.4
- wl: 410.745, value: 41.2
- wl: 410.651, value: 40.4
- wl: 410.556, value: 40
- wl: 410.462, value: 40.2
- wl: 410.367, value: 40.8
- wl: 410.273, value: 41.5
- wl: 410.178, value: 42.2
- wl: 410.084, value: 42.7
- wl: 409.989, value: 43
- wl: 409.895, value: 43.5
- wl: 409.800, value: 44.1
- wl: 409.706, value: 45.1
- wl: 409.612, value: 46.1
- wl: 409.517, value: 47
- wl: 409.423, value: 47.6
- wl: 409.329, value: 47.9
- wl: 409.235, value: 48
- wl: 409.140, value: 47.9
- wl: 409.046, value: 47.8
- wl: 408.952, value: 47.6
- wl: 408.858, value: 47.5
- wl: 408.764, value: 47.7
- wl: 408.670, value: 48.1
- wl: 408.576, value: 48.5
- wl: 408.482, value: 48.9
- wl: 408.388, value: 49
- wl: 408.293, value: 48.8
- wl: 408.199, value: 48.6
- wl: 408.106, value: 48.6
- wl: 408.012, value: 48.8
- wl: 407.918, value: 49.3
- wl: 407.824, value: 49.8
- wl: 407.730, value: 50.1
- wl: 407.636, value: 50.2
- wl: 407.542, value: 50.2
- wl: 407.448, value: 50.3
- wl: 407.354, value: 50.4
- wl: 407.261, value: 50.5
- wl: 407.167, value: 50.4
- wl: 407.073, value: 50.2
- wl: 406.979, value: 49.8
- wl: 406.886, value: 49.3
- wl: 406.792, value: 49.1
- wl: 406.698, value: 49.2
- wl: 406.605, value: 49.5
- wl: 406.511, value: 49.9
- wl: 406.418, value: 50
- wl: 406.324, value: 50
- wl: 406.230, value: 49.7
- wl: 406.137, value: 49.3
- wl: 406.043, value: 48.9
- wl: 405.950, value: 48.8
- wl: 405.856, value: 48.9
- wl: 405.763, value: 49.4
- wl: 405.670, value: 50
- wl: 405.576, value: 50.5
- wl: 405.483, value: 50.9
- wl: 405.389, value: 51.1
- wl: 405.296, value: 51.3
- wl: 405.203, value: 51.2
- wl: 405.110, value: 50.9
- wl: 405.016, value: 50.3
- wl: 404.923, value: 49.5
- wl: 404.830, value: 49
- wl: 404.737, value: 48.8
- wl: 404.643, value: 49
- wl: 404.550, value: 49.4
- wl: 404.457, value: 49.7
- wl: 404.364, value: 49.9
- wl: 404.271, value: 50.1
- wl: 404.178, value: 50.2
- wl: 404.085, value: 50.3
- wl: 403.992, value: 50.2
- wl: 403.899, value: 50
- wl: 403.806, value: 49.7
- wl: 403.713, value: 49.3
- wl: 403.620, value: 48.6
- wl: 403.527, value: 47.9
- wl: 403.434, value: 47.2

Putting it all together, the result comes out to 0.18 nm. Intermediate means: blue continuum 49.1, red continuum 48.5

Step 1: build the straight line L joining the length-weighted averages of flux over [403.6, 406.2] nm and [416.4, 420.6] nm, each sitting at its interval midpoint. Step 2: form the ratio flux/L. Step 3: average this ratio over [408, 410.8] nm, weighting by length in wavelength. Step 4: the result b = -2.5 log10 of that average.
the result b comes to 0.09 mag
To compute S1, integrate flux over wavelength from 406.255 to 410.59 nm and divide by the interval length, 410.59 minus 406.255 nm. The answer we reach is 47.5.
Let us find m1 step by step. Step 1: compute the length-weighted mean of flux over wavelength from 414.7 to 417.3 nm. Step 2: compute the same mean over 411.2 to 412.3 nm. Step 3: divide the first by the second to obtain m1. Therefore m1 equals 1.04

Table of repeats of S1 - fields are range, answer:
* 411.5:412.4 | 47.6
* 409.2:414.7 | 46.2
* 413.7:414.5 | 47.6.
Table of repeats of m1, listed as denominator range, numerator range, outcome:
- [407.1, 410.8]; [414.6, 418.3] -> 1.04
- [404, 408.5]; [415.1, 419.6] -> 0.97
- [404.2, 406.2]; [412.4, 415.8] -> 0.96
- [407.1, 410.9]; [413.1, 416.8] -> 1.03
